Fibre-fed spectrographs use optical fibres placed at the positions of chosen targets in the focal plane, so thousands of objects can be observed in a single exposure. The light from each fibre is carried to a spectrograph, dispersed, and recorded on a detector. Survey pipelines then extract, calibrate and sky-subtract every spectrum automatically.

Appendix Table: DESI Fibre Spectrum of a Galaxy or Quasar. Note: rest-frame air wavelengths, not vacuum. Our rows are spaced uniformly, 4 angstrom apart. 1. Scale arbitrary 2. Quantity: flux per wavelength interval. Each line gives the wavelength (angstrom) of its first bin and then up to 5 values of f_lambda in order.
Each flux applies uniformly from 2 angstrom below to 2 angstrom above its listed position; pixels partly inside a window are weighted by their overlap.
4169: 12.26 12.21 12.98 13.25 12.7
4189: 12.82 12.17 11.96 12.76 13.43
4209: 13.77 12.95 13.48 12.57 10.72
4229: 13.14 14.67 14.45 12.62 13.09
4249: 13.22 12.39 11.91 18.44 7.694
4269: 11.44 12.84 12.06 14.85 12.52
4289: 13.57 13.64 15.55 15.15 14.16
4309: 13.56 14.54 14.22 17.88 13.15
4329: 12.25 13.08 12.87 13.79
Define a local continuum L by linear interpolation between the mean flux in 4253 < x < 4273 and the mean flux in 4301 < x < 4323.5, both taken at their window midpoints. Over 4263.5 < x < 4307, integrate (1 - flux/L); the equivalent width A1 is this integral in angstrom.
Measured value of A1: 1.49 angstrom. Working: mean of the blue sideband 12.4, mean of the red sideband 14.9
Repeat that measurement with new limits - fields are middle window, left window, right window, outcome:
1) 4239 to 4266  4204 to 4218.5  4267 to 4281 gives -0.3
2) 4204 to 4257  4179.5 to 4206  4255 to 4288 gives -1.4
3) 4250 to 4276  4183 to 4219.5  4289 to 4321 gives 2.7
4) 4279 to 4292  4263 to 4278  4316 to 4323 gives -1.1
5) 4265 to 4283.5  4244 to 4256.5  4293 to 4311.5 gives 1.8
